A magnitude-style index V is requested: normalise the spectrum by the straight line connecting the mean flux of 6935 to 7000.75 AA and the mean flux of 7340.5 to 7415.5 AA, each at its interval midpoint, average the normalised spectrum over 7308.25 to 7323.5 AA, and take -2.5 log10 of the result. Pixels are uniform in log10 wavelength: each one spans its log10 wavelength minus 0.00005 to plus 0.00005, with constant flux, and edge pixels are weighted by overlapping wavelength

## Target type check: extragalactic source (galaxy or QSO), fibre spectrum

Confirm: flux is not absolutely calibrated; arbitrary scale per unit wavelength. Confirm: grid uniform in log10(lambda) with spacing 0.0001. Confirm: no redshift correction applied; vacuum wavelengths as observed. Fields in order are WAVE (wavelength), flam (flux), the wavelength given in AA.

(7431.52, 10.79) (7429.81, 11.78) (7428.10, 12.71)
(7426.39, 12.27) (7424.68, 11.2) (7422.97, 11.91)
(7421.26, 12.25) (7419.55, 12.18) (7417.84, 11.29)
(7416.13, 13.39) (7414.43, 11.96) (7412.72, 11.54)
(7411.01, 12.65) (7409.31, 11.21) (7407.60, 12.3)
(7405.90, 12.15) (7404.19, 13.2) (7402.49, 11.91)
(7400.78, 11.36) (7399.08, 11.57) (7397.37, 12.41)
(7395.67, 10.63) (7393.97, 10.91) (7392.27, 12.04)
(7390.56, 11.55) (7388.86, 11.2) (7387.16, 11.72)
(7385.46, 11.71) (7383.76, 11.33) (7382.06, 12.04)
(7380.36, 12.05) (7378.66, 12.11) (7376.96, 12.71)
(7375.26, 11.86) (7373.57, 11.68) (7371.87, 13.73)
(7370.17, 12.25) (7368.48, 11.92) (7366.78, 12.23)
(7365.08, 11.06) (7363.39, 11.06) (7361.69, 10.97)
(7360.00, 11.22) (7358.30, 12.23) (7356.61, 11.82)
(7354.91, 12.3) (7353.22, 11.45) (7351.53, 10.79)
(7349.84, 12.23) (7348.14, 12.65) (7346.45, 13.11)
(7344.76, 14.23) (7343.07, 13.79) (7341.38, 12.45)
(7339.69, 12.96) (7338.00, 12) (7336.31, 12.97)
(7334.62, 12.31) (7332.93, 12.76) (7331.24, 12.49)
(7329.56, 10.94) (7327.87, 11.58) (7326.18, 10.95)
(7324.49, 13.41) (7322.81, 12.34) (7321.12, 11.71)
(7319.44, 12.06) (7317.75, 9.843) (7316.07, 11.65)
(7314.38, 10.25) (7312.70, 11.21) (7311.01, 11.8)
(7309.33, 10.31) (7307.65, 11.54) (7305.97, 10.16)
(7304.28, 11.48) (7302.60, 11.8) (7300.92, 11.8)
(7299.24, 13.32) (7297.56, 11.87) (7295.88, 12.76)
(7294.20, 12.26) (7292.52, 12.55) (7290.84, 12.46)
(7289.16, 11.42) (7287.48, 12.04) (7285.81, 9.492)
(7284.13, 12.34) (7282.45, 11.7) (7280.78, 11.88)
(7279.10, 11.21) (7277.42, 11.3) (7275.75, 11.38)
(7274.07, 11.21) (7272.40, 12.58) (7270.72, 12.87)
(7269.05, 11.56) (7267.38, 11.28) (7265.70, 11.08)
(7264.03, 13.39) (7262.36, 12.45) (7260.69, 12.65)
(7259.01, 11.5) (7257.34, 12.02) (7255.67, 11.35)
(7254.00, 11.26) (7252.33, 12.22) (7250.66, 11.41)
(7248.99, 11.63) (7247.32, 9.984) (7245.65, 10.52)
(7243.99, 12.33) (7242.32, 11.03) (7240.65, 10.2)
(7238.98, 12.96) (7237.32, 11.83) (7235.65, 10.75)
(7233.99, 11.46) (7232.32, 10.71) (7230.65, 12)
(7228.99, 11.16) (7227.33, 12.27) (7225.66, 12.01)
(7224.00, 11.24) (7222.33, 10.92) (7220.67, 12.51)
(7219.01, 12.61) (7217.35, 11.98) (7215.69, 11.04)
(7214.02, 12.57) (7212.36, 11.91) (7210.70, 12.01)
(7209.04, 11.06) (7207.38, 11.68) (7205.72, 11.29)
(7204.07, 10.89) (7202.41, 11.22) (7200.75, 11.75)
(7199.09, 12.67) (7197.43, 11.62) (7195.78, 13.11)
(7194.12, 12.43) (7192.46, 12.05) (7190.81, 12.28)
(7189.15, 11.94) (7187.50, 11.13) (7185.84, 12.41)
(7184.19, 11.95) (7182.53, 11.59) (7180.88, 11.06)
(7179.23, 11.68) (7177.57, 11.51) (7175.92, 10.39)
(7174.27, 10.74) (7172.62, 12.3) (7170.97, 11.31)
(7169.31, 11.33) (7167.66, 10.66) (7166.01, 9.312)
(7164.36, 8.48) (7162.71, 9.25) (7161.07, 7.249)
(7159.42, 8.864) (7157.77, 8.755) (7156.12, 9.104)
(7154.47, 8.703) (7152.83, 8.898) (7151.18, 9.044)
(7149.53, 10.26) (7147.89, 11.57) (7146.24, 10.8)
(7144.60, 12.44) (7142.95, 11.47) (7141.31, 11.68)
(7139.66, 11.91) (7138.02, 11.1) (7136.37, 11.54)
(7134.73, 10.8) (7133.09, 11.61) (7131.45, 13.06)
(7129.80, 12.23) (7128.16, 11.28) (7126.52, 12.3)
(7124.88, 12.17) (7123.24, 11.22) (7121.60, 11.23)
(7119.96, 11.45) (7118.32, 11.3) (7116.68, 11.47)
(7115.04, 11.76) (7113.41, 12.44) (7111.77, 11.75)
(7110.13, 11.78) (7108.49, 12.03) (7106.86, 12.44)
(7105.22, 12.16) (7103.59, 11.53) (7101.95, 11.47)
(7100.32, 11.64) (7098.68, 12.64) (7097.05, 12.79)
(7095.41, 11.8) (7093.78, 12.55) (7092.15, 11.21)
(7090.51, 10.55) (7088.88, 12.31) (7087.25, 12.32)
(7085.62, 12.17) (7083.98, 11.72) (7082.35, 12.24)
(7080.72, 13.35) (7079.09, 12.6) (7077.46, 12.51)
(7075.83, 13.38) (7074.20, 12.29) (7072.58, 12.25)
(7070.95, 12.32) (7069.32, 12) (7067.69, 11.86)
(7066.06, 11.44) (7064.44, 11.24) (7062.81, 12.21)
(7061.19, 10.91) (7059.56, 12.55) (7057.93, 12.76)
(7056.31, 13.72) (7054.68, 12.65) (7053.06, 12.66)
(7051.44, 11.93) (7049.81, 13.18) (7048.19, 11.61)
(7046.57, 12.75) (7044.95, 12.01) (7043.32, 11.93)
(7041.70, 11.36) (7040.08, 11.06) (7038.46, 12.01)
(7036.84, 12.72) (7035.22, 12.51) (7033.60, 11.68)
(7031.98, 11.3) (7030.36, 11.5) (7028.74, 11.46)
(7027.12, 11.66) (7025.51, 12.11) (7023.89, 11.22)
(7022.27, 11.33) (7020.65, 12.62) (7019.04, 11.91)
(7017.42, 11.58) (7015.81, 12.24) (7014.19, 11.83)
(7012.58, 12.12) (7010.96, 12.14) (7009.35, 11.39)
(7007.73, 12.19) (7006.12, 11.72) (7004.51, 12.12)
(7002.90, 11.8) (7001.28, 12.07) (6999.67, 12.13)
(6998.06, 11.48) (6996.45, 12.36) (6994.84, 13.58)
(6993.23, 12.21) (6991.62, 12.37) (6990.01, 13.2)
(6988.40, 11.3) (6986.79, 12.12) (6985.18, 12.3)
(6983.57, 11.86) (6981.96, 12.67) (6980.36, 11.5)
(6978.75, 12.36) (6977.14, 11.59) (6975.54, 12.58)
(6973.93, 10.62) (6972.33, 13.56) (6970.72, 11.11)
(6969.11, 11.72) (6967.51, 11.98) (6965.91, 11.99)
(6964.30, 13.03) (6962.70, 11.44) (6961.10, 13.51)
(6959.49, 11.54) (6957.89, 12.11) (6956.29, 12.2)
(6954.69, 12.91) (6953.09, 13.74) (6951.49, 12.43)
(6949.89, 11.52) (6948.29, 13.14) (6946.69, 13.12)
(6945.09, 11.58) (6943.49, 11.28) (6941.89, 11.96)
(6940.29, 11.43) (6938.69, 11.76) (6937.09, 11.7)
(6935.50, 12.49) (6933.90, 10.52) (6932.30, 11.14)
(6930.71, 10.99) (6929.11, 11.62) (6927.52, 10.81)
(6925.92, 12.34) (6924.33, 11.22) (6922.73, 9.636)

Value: 0.07 mag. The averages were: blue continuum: 12.2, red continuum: 12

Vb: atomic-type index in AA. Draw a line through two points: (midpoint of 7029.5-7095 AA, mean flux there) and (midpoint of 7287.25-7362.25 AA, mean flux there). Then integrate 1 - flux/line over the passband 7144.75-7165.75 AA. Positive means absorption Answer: 4.7 AA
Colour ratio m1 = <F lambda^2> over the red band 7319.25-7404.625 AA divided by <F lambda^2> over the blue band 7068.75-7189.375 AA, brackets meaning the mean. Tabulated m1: 1.1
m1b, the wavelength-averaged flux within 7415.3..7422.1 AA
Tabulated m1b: 12.3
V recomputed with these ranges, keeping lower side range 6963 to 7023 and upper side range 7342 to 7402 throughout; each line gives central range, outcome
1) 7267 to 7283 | 0.02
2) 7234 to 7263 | 0.04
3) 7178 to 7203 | 0.01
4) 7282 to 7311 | 0.02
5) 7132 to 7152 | 0.08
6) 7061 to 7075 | 0.01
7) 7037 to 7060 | -0.02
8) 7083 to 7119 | 0.01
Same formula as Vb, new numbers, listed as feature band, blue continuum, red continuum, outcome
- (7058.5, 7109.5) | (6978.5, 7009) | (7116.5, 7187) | -3.0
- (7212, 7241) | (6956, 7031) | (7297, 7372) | 0.6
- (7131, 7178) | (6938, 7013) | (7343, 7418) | 6.3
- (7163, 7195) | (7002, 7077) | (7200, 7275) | 1.4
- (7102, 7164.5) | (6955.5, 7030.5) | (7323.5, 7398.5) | 5.3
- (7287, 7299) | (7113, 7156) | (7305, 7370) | -0.5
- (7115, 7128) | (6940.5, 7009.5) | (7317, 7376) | 0.6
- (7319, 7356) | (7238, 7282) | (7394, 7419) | -1.7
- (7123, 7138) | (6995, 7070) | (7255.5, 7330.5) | 0.1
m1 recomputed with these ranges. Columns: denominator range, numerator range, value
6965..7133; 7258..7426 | 1.07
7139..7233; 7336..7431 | 1.14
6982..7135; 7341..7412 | 1.09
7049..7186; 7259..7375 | 1.10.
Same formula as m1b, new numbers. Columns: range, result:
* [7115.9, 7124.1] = 11.3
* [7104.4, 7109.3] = 12.2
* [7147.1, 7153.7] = 9.93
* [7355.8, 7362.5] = 11.6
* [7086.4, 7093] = 11.6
